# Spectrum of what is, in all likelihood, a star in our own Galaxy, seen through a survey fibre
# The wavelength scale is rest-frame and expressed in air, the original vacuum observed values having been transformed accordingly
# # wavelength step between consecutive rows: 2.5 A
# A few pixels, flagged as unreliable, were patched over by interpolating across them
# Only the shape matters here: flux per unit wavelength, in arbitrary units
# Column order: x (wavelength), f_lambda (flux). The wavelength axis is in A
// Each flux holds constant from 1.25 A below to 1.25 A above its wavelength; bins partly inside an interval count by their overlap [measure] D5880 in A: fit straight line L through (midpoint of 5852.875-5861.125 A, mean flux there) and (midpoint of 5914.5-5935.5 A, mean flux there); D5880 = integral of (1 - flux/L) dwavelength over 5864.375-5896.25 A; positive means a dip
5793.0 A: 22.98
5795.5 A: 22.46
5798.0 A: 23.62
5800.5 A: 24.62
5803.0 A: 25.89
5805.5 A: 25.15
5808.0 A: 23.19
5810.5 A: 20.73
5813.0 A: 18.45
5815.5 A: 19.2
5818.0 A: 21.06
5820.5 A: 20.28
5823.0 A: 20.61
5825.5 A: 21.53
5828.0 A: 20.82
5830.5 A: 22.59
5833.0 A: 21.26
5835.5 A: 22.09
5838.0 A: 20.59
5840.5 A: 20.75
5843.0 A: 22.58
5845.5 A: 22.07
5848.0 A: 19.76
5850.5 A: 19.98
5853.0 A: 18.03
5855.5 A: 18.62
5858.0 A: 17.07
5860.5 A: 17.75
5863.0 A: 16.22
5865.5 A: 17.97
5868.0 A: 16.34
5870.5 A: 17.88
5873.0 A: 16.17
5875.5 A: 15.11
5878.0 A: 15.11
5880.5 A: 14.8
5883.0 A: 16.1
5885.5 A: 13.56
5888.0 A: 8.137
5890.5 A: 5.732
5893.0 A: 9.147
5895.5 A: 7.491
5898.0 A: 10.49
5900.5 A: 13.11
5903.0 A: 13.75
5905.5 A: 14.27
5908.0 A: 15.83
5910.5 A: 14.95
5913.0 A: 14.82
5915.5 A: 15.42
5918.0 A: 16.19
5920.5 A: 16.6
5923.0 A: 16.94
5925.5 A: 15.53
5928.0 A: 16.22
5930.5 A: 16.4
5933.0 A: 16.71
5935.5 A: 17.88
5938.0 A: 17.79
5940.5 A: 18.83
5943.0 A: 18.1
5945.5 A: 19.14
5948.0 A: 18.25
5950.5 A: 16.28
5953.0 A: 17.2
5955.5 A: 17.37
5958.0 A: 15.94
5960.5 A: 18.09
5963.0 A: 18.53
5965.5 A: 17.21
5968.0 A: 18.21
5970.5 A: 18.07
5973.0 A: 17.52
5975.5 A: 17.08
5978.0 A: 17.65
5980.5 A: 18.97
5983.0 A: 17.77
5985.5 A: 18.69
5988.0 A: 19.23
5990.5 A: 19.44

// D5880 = 7.3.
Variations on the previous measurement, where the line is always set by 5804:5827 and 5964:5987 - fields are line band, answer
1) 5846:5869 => 2.5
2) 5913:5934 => 3.1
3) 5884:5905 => 9.8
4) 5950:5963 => 0.8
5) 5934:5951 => 0.5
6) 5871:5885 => 3.1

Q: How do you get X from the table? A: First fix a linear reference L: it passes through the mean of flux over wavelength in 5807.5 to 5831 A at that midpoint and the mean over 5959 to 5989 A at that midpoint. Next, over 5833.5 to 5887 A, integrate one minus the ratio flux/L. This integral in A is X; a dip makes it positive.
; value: 5.4 A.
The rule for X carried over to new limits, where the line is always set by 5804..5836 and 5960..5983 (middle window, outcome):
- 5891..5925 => 10.0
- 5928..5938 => 0.9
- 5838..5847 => -0.3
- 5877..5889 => 3.8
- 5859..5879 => 3.6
